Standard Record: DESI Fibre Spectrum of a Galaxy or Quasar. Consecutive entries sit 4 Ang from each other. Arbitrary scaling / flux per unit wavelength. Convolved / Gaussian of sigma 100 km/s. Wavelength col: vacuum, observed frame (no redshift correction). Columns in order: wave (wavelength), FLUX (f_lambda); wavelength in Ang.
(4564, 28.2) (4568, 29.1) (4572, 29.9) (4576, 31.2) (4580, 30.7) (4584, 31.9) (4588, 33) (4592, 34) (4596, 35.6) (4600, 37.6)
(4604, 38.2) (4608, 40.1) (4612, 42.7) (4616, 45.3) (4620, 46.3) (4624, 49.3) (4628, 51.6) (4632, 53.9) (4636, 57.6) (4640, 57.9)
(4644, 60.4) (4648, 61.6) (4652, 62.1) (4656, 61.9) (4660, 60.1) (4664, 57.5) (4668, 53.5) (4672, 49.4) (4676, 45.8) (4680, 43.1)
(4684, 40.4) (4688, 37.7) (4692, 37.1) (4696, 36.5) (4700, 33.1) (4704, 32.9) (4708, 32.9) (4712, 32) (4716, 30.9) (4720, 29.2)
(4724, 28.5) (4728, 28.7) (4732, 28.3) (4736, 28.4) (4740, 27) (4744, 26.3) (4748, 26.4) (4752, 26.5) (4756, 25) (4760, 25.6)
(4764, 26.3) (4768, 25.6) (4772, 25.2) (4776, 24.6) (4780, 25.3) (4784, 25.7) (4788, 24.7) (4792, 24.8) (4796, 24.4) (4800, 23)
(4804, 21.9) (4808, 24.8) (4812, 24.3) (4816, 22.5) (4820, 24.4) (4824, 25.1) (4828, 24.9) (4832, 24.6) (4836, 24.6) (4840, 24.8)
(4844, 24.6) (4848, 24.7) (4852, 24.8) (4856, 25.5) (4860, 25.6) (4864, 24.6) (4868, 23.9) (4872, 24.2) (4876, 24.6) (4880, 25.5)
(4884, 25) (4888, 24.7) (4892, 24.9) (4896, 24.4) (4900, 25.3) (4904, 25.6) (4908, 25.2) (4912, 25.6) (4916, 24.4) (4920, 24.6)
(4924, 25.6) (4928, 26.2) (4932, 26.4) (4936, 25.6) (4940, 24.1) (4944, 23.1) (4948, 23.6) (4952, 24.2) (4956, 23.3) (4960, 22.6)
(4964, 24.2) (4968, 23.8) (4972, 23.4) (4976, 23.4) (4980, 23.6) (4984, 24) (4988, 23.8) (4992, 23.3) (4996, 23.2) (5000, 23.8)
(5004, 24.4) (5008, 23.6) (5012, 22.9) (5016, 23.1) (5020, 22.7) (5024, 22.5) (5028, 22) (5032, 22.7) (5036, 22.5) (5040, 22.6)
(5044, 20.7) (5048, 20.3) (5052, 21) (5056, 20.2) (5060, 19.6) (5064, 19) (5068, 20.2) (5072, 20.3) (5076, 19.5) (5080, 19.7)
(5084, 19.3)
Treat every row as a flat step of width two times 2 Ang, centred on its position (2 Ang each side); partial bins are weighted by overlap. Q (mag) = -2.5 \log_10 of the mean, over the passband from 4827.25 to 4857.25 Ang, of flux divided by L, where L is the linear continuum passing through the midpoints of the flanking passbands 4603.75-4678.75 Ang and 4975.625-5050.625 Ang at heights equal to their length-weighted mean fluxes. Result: 0.42 mag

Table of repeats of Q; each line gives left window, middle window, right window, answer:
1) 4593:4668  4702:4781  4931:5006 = 0.451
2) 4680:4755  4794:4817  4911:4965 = 0.216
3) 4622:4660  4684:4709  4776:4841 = 0.293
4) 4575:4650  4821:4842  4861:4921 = 0.171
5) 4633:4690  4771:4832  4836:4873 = 0.311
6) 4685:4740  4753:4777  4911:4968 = 0.187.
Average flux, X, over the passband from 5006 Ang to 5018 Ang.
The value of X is 23.2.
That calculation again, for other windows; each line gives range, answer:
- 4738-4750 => 26.6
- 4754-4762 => 25.3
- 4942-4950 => 23.4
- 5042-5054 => 20.7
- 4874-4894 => 24.9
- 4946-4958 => 23.7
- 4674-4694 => 40.8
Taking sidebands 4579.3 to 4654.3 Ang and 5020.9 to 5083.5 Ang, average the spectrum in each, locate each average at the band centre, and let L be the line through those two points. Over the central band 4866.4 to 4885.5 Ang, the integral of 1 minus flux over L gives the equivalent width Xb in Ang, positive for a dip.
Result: 3.9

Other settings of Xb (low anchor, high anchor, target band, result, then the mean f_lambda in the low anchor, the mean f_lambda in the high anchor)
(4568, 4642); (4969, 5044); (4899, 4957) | 3.9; 41.2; 23.1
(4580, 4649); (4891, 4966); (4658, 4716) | -1.9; 45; 24.7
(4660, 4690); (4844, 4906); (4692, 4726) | 9.0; 47.7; 24.9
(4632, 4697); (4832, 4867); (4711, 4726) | 4.7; 51.7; 24.9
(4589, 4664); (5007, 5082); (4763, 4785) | 7.9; 49.8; 21.3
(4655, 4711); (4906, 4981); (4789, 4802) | 4.2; 43.9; 24.4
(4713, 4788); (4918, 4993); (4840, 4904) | 1.1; 26.9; 24.2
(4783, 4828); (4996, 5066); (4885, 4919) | -2.6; 24.1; 22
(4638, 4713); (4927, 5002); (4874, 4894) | 3.6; 47.4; 23.9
